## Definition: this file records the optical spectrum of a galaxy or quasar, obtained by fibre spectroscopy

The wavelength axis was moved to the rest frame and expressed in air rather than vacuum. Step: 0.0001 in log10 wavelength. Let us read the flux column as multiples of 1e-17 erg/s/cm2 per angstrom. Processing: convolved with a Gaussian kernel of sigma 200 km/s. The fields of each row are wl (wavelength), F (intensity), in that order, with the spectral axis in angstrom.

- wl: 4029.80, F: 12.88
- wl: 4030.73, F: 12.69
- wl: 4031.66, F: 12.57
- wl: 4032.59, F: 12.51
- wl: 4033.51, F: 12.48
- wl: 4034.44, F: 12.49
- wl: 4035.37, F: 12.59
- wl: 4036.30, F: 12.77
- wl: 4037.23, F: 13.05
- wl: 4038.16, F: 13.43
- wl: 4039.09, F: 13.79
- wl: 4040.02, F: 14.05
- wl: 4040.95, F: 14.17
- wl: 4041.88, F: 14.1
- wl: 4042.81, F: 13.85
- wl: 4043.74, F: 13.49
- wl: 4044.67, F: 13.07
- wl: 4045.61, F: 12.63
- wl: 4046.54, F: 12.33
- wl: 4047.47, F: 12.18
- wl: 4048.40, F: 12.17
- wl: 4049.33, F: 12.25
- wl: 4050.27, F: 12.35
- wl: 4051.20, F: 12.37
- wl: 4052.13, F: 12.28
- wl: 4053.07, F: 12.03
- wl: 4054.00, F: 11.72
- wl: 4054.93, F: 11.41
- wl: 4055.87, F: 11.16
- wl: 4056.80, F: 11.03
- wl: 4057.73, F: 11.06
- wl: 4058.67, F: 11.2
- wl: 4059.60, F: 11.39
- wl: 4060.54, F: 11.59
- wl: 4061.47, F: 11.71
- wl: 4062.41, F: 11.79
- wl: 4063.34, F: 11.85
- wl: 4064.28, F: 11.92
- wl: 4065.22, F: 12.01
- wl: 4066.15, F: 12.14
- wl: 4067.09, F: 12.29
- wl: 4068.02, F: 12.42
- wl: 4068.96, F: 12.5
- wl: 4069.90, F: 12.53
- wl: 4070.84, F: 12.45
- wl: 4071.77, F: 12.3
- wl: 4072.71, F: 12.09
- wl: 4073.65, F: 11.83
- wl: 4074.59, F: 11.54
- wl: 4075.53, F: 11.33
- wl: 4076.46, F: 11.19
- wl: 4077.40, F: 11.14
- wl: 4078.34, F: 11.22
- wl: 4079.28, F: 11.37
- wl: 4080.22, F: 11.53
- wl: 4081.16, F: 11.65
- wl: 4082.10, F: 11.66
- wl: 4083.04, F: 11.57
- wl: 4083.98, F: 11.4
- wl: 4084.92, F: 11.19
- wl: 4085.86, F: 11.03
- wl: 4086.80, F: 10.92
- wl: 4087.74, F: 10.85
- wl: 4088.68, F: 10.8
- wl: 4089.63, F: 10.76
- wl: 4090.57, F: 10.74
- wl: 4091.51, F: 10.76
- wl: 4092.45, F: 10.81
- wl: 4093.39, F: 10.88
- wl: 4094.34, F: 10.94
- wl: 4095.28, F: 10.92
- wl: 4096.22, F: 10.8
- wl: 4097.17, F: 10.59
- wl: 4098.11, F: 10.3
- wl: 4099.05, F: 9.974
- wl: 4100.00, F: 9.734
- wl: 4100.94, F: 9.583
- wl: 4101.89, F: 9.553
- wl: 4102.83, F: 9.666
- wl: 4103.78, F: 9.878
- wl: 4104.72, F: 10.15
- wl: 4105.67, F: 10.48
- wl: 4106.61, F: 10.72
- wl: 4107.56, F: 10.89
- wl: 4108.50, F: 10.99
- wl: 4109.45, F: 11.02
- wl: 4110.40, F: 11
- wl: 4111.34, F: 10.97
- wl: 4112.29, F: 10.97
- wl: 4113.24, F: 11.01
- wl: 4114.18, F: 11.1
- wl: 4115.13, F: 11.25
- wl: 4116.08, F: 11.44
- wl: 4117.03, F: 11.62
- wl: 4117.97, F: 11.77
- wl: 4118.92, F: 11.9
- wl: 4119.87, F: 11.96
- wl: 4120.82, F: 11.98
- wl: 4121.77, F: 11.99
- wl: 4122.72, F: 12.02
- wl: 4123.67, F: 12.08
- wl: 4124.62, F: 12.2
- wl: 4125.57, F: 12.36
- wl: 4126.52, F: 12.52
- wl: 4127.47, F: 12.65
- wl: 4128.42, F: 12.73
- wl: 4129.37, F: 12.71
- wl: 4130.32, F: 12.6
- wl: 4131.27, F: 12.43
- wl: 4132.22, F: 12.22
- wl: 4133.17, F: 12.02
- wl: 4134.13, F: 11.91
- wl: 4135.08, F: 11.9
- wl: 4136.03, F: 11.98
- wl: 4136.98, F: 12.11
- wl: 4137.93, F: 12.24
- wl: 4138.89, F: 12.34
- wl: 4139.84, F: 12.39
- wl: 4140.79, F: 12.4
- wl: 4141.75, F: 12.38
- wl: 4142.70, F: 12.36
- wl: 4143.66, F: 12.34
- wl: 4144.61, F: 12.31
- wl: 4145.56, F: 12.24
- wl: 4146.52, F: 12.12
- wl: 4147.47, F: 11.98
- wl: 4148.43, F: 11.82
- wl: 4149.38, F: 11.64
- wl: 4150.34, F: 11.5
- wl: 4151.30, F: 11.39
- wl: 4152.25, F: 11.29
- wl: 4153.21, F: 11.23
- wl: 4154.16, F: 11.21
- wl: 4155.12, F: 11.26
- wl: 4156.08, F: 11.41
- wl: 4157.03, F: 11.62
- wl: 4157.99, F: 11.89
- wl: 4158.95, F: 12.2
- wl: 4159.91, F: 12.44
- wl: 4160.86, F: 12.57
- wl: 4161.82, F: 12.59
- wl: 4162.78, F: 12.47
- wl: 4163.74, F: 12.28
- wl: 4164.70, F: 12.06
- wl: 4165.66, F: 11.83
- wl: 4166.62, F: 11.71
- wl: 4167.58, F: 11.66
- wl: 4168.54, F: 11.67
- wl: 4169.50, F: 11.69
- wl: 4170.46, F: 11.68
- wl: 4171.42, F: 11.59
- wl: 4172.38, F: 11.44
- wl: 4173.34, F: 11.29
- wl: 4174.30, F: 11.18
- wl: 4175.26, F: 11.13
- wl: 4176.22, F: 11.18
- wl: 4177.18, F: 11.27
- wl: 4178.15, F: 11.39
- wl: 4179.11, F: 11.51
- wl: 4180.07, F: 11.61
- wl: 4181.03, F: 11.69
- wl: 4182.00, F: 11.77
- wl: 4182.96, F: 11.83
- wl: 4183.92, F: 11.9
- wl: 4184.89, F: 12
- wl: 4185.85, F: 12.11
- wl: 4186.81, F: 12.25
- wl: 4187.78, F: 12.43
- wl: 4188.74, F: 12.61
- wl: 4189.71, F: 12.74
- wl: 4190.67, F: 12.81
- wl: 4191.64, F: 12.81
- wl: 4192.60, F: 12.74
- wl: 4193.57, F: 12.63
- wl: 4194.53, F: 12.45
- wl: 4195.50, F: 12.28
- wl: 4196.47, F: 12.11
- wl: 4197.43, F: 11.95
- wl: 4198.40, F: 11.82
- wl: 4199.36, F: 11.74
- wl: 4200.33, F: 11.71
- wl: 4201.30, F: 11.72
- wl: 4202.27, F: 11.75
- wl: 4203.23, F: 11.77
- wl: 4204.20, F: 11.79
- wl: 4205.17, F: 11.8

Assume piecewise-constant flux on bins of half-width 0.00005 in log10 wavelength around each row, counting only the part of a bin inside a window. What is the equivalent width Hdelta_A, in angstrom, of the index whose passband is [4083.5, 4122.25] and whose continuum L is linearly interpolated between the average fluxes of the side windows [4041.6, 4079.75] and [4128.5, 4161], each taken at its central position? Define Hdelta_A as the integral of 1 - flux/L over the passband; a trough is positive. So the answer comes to 3.73 angstrom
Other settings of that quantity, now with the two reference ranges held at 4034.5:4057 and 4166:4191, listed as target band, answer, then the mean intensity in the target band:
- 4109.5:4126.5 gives 0.77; 11.6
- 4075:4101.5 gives 3.18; 10.9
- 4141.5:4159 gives 0.27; 11.8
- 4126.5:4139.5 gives -0.23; 12.3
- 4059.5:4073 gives 0.50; 12.1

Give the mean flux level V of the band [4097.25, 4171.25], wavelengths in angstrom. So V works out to 11.6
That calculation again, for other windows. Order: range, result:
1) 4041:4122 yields 11.5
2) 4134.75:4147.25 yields 12.2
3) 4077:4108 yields 10.7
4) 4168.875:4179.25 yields 11.4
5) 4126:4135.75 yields 12.4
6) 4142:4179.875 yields 11.8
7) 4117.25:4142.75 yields 12.2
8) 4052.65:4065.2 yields 11.5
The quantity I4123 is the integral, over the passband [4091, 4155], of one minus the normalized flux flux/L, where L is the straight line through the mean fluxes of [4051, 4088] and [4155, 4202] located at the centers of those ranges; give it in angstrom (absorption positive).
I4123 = 1.7 angstrom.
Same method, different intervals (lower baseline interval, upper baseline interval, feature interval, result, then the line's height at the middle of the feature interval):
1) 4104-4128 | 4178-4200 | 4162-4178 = 0.4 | 12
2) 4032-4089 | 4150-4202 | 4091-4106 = 2.1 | 12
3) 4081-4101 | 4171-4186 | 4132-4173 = -2.2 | 11.3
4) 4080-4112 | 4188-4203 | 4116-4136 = -1.7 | 11.2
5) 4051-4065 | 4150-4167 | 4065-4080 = -0.3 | 11.7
